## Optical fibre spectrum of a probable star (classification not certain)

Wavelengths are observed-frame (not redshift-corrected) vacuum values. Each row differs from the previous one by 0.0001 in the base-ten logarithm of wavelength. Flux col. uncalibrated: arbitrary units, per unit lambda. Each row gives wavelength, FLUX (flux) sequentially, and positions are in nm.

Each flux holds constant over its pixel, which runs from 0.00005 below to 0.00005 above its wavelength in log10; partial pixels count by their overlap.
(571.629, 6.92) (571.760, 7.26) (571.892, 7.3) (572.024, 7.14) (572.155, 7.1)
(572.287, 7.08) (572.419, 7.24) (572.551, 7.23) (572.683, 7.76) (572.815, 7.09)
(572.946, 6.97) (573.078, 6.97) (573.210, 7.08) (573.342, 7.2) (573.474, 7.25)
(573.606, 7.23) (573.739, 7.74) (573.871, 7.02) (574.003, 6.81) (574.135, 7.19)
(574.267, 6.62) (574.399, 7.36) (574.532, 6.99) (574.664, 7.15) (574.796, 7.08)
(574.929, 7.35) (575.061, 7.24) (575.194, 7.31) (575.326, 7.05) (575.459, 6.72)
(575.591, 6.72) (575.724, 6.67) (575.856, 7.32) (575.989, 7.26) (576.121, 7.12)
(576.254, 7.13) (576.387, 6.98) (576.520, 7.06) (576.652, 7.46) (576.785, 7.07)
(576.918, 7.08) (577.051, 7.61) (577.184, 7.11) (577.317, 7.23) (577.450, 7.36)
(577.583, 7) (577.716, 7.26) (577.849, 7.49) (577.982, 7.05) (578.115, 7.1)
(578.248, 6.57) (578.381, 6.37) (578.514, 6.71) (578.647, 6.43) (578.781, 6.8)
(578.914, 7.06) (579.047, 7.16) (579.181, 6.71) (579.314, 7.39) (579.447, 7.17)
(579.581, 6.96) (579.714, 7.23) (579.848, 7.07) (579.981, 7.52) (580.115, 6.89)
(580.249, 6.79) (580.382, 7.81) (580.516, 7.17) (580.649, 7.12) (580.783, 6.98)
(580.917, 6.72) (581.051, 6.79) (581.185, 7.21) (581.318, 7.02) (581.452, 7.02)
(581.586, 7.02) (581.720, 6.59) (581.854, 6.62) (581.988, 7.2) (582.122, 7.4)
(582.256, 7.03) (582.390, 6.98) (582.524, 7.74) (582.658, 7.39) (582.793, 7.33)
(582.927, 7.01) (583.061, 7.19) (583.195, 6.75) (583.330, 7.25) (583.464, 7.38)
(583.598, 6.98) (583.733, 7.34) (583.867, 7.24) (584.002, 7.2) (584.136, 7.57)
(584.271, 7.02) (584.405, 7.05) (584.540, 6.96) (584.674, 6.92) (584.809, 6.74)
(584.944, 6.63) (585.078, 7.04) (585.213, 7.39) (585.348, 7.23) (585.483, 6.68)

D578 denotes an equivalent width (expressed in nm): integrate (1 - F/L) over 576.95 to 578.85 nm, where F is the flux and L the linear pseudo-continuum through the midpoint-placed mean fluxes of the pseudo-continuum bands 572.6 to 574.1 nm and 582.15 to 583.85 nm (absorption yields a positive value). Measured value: 0.050 nm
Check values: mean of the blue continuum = 7.19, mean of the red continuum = 7.2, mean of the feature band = 7.01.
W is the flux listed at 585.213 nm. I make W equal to 7.39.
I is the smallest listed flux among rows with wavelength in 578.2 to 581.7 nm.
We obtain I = 6.37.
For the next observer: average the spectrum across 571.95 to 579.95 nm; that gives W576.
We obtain 7.1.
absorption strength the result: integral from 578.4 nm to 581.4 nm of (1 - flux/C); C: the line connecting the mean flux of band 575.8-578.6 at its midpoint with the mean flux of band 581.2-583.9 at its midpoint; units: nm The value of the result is 0.04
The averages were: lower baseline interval 7.11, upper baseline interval 7.13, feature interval 7.02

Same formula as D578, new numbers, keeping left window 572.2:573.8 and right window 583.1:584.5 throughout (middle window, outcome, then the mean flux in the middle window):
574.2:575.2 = 0.01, 7.12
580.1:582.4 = 0.05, 7.02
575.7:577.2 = 0.01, 7.17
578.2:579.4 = 0.06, 6.81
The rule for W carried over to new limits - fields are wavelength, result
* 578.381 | 6.37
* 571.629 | 6.92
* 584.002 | 7.2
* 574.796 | 7.08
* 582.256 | 7.03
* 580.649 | 7.12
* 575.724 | 6.67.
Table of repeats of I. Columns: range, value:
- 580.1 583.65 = 6.59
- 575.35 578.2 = 6.67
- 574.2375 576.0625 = 6.62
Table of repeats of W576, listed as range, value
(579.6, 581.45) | 7.1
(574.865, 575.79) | 7.01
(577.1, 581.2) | 7.04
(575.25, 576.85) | 7.05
